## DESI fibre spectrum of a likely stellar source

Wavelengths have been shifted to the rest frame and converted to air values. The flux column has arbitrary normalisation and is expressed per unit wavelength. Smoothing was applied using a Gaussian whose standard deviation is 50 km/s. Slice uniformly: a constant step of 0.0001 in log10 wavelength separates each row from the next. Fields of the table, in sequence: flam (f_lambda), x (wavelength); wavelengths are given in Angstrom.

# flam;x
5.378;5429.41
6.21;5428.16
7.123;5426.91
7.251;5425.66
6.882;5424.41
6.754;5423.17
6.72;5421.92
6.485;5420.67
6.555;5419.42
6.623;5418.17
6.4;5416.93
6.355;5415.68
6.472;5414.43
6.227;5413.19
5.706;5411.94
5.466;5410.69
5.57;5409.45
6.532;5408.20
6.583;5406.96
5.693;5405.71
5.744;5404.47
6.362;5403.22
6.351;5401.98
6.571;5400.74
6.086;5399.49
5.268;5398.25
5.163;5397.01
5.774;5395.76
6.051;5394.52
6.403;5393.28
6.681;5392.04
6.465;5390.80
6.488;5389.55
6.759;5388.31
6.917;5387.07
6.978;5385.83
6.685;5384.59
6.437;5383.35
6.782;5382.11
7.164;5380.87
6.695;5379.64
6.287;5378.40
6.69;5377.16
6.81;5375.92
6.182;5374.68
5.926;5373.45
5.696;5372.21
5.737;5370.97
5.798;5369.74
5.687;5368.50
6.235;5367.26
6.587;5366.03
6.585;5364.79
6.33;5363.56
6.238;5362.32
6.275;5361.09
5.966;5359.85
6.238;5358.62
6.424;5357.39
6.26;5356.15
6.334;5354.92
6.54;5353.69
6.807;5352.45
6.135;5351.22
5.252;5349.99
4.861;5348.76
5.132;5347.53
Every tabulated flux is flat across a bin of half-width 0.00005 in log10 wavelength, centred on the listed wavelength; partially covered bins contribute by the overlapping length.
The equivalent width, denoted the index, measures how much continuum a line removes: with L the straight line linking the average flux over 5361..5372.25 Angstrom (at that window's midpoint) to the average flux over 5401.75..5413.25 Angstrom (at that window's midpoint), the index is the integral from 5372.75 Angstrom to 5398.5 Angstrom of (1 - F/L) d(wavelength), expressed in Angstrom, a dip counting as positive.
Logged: -1.5 Angstrom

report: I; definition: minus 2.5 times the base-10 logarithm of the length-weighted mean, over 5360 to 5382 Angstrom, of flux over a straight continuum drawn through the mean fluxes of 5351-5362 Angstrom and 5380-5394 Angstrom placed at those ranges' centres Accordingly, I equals 0.037 mag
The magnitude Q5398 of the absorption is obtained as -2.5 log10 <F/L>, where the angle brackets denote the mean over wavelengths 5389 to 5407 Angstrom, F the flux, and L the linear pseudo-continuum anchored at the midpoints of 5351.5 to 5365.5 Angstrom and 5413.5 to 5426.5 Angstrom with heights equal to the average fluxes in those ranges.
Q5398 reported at 0.08 mag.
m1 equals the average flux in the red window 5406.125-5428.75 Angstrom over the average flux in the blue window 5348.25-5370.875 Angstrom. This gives 1.05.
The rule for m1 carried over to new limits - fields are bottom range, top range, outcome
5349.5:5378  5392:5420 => 0.98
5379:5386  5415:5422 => 0.96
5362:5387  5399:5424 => 0.98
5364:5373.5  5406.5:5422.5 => 1.04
